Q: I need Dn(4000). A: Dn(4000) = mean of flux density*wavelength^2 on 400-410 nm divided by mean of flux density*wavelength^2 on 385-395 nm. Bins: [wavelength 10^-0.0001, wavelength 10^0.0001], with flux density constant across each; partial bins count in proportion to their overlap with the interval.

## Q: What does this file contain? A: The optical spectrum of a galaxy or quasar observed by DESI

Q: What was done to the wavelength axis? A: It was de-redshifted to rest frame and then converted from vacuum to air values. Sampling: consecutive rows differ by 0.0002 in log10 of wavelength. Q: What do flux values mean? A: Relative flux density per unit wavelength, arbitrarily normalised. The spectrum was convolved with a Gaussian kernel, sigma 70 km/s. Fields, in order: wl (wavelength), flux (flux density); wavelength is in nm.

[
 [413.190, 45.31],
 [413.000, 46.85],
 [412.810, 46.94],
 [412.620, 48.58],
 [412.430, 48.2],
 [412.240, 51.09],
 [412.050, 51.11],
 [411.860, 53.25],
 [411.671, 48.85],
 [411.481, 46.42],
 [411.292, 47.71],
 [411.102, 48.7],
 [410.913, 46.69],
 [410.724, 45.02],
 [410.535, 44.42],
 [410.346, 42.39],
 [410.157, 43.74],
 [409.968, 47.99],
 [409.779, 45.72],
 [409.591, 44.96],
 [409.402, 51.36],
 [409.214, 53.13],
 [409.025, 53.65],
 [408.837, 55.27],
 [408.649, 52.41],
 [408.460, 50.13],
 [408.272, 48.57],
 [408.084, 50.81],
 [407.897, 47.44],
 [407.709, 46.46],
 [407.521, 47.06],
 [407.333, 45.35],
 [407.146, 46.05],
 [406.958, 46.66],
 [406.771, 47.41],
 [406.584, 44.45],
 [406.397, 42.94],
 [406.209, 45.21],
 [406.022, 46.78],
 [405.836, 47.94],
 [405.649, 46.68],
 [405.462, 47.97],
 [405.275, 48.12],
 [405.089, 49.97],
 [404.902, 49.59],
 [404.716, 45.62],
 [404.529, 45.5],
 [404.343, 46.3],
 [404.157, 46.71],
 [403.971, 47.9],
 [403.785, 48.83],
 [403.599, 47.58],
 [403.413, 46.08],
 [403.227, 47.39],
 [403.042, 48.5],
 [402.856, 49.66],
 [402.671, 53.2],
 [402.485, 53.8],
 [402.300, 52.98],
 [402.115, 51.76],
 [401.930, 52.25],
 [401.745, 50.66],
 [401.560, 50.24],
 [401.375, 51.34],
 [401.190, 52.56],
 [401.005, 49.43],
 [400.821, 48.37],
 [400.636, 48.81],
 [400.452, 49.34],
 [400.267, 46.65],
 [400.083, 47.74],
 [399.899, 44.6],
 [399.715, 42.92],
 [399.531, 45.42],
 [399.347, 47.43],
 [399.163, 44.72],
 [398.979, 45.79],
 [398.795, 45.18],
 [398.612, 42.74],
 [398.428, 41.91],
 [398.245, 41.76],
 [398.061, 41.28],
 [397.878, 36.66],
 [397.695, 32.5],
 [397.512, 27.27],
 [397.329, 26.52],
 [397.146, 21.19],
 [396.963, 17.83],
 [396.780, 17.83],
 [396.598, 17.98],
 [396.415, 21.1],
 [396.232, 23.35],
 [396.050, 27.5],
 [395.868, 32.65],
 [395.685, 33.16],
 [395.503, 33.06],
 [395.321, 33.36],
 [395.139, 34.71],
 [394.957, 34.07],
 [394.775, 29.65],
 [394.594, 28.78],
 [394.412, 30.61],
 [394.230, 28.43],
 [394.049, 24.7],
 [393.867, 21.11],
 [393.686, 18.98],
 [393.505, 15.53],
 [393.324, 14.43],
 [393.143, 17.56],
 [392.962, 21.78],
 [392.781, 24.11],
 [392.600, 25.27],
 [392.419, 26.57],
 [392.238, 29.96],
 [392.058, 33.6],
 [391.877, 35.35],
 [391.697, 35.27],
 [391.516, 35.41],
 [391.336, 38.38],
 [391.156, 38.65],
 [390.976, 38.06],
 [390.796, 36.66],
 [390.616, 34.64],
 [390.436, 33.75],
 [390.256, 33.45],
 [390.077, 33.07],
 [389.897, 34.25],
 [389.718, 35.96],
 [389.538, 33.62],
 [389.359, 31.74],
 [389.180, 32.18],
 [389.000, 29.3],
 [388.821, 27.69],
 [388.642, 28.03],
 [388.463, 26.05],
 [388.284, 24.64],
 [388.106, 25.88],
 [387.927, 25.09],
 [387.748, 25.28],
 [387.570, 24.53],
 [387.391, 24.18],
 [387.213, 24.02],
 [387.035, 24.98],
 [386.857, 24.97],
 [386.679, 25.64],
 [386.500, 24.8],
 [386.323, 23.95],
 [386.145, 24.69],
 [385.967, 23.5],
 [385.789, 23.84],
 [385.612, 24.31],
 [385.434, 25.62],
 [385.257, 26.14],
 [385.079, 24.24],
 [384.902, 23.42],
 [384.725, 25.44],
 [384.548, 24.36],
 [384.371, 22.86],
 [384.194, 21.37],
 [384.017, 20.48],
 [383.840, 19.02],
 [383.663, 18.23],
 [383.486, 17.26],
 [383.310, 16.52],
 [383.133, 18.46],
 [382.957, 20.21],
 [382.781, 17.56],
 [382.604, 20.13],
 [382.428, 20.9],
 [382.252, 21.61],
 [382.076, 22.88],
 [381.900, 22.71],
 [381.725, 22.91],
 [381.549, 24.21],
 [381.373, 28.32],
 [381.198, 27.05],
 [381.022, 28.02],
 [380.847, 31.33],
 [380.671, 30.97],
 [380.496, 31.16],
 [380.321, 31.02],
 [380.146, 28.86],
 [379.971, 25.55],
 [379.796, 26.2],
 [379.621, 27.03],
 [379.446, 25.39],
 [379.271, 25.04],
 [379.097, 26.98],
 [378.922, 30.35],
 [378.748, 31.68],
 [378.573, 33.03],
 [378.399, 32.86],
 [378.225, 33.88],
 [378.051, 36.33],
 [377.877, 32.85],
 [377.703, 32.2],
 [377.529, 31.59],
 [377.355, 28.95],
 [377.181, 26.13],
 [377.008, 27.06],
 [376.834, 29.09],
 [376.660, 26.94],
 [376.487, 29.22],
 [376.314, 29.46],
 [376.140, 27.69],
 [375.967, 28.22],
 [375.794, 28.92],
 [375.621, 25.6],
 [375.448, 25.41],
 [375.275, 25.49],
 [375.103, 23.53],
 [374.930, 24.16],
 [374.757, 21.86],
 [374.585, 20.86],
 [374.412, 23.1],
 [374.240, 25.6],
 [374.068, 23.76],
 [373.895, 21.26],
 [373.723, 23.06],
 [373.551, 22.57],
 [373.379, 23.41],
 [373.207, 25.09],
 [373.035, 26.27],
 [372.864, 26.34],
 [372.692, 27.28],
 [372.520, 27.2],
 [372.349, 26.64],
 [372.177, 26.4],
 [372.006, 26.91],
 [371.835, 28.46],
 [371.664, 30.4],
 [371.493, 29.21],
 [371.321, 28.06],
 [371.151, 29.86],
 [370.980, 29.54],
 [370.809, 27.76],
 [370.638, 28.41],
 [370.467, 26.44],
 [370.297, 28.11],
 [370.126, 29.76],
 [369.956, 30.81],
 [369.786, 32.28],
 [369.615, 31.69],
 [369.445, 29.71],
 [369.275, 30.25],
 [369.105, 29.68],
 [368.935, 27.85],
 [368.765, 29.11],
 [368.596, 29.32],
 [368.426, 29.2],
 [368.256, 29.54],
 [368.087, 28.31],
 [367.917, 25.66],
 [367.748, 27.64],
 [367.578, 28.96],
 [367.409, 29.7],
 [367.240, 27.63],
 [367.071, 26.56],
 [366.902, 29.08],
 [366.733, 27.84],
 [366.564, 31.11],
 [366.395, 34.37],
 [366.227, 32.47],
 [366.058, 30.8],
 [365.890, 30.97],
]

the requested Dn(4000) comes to 1.9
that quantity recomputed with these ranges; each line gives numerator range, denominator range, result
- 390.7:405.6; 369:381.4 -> 1.54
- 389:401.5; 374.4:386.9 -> 1.43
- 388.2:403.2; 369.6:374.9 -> 1.51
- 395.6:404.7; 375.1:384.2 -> 1.78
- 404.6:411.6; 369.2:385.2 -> 2.12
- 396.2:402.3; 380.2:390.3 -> 1.72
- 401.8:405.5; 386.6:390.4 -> 1.86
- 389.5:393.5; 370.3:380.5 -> 1.22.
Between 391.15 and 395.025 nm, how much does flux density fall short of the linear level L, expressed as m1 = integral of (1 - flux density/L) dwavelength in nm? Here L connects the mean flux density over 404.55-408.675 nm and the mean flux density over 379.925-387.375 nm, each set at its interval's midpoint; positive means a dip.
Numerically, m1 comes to 0.70 nm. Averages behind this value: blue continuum 23.9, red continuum 47.3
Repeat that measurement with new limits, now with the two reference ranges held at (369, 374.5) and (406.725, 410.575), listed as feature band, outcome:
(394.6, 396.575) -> 0.533 nm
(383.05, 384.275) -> 0.551 nm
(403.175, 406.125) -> -0.096 nm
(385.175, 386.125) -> 0.284 nm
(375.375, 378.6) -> 0.065 nm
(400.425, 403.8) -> -0.432 nm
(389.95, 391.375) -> 0.088 nm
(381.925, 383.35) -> 0.572 nm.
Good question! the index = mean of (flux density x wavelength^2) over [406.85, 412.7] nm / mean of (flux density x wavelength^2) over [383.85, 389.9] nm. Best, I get 2.09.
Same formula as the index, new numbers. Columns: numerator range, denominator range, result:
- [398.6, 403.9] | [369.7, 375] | 2.13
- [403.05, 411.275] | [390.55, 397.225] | 1.83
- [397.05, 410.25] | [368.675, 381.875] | 1.94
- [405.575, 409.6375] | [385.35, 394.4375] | 1.89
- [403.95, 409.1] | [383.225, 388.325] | 2.27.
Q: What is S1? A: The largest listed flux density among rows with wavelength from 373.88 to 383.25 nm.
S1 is 36.33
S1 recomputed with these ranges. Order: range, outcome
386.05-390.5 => 35.96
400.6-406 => 53.8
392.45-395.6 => 34.71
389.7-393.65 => 38.65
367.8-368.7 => 29.54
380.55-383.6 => 31.33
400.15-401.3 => 52.56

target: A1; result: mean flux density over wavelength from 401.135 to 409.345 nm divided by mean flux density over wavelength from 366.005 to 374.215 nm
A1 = 1.7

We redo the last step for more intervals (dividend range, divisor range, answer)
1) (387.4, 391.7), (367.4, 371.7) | 1.08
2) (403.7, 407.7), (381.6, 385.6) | 2.17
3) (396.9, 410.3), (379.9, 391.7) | 1.73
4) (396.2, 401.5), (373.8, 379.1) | 1.39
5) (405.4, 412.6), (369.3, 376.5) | 1.79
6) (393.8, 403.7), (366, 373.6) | 1.38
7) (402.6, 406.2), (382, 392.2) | 1.78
